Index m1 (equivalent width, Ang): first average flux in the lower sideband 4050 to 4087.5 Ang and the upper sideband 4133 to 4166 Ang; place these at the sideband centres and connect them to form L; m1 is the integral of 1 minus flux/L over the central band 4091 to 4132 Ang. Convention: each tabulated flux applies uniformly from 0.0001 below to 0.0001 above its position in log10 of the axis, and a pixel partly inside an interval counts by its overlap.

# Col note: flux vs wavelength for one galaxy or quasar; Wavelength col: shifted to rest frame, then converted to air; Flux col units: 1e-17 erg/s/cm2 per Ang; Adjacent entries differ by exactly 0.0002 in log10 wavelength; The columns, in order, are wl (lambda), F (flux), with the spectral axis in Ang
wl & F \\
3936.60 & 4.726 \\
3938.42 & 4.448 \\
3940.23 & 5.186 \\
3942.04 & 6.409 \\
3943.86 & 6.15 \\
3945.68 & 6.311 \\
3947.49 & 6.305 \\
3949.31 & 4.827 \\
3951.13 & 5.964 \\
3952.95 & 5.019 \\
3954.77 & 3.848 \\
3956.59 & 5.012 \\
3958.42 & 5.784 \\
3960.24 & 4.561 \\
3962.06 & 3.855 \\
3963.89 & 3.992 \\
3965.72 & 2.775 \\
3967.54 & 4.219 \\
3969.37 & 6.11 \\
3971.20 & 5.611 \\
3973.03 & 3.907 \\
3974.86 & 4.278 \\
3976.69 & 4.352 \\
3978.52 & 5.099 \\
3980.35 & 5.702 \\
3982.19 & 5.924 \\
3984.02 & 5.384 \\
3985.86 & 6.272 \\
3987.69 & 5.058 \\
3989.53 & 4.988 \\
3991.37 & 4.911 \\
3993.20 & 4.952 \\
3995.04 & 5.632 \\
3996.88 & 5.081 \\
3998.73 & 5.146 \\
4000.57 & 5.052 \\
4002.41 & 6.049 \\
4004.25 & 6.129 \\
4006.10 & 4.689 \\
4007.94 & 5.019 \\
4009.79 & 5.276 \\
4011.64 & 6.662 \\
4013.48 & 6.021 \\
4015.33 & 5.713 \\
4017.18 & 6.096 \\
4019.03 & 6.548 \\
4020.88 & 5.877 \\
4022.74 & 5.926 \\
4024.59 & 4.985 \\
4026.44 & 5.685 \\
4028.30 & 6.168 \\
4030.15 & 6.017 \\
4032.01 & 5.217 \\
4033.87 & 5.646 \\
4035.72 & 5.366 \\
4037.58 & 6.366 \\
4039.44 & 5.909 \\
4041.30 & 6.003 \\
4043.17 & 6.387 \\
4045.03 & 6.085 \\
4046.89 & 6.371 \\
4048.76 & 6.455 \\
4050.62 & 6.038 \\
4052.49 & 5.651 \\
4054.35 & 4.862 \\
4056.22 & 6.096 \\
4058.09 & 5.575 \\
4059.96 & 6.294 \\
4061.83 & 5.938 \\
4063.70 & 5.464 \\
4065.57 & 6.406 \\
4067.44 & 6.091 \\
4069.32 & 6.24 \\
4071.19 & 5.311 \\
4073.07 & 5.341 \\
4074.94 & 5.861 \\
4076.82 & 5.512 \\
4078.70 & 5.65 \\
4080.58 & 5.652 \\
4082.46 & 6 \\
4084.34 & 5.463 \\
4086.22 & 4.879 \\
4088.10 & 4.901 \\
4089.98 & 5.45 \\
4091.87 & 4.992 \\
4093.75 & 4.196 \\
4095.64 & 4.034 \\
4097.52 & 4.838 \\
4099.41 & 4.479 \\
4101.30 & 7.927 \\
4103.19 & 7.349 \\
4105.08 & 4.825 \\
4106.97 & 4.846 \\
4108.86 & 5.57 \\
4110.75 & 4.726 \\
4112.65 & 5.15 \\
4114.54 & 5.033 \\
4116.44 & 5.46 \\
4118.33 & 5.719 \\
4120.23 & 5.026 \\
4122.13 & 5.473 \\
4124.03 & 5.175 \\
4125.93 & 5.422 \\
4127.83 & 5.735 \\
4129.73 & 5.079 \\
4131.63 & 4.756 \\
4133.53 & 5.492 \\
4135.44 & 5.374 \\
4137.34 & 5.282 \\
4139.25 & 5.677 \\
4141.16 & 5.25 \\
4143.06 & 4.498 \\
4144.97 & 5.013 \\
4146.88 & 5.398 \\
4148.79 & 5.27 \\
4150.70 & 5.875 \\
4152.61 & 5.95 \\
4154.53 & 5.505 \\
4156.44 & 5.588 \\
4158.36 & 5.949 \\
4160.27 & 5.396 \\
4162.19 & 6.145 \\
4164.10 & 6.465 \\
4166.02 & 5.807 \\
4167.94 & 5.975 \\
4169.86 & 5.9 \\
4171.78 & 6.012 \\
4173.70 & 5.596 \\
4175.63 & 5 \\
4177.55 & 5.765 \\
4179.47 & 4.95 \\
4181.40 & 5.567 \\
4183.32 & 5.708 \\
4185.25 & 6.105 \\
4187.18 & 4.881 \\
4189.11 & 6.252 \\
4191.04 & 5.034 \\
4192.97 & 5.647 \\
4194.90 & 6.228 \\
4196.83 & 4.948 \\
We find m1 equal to 2.5 Ang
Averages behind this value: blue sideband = 5.71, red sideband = 5.55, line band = 5.27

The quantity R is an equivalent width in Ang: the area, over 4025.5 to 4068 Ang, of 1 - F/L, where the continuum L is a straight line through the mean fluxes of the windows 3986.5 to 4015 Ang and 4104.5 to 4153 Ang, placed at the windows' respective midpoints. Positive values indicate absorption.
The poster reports -4.5 Ang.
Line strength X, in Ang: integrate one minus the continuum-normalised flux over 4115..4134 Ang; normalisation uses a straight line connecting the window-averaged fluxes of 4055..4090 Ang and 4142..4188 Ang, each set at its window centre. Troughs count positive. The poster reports 1.1 Ang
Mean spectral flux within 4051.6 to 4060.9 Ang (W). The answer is 5.7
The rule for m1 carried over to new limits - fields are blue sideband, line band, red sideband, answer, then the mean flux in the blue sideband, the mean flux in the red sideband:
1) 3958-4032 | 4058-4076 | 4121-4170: -1.6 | 5.29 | 5.51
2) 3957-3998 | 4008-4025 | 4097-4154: -2.8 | 4.93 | 5.39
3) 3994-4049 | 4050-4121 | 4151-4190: 3.2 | 5.78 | 5.73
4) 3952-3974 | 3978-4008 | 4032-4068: -2.1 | 4.56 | 5.93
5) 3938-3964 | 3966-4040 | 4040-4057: 2.5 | 5.23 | 5.99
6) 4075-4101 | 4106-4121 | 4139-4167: 0.4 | 5.18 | 5.58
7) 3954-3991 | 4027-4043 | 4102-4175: -2.4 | 4.84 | 5.5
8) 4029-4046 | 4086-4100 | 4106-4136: 1.9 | 5.89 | 5.25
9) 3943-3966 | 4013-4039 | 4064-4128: -3.0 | 5.01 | 5.43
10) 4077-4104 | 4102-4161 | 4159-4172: 3.2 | 5.41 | 5.96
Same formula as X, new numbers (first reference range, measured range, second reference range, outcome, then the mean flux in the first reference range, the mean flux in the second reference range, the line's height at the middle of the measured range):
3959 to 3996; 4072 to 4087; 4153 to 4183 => -0.6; 4.89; 5.71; 5.33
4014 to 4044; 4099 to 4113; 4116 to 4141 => -0.5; 5.87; 5.35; 5.47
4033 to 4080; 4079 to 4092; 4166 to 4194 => 1.0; 5.87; 5.61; 5.81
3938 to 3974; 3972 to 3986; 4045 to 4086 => 0.4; 5.02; 5.81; 5.19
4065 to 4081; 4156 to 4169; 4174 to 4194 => -0.9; 5.77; 5.5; 5.55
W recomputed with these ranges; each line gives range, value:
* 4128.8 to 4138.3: 5.2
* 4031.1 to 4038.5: 5.65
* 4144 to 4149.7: 5.22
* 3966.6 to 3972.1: 5.3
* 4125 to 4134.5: 5.3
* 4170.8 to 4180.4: 5.47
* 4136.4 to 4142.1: 5.4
